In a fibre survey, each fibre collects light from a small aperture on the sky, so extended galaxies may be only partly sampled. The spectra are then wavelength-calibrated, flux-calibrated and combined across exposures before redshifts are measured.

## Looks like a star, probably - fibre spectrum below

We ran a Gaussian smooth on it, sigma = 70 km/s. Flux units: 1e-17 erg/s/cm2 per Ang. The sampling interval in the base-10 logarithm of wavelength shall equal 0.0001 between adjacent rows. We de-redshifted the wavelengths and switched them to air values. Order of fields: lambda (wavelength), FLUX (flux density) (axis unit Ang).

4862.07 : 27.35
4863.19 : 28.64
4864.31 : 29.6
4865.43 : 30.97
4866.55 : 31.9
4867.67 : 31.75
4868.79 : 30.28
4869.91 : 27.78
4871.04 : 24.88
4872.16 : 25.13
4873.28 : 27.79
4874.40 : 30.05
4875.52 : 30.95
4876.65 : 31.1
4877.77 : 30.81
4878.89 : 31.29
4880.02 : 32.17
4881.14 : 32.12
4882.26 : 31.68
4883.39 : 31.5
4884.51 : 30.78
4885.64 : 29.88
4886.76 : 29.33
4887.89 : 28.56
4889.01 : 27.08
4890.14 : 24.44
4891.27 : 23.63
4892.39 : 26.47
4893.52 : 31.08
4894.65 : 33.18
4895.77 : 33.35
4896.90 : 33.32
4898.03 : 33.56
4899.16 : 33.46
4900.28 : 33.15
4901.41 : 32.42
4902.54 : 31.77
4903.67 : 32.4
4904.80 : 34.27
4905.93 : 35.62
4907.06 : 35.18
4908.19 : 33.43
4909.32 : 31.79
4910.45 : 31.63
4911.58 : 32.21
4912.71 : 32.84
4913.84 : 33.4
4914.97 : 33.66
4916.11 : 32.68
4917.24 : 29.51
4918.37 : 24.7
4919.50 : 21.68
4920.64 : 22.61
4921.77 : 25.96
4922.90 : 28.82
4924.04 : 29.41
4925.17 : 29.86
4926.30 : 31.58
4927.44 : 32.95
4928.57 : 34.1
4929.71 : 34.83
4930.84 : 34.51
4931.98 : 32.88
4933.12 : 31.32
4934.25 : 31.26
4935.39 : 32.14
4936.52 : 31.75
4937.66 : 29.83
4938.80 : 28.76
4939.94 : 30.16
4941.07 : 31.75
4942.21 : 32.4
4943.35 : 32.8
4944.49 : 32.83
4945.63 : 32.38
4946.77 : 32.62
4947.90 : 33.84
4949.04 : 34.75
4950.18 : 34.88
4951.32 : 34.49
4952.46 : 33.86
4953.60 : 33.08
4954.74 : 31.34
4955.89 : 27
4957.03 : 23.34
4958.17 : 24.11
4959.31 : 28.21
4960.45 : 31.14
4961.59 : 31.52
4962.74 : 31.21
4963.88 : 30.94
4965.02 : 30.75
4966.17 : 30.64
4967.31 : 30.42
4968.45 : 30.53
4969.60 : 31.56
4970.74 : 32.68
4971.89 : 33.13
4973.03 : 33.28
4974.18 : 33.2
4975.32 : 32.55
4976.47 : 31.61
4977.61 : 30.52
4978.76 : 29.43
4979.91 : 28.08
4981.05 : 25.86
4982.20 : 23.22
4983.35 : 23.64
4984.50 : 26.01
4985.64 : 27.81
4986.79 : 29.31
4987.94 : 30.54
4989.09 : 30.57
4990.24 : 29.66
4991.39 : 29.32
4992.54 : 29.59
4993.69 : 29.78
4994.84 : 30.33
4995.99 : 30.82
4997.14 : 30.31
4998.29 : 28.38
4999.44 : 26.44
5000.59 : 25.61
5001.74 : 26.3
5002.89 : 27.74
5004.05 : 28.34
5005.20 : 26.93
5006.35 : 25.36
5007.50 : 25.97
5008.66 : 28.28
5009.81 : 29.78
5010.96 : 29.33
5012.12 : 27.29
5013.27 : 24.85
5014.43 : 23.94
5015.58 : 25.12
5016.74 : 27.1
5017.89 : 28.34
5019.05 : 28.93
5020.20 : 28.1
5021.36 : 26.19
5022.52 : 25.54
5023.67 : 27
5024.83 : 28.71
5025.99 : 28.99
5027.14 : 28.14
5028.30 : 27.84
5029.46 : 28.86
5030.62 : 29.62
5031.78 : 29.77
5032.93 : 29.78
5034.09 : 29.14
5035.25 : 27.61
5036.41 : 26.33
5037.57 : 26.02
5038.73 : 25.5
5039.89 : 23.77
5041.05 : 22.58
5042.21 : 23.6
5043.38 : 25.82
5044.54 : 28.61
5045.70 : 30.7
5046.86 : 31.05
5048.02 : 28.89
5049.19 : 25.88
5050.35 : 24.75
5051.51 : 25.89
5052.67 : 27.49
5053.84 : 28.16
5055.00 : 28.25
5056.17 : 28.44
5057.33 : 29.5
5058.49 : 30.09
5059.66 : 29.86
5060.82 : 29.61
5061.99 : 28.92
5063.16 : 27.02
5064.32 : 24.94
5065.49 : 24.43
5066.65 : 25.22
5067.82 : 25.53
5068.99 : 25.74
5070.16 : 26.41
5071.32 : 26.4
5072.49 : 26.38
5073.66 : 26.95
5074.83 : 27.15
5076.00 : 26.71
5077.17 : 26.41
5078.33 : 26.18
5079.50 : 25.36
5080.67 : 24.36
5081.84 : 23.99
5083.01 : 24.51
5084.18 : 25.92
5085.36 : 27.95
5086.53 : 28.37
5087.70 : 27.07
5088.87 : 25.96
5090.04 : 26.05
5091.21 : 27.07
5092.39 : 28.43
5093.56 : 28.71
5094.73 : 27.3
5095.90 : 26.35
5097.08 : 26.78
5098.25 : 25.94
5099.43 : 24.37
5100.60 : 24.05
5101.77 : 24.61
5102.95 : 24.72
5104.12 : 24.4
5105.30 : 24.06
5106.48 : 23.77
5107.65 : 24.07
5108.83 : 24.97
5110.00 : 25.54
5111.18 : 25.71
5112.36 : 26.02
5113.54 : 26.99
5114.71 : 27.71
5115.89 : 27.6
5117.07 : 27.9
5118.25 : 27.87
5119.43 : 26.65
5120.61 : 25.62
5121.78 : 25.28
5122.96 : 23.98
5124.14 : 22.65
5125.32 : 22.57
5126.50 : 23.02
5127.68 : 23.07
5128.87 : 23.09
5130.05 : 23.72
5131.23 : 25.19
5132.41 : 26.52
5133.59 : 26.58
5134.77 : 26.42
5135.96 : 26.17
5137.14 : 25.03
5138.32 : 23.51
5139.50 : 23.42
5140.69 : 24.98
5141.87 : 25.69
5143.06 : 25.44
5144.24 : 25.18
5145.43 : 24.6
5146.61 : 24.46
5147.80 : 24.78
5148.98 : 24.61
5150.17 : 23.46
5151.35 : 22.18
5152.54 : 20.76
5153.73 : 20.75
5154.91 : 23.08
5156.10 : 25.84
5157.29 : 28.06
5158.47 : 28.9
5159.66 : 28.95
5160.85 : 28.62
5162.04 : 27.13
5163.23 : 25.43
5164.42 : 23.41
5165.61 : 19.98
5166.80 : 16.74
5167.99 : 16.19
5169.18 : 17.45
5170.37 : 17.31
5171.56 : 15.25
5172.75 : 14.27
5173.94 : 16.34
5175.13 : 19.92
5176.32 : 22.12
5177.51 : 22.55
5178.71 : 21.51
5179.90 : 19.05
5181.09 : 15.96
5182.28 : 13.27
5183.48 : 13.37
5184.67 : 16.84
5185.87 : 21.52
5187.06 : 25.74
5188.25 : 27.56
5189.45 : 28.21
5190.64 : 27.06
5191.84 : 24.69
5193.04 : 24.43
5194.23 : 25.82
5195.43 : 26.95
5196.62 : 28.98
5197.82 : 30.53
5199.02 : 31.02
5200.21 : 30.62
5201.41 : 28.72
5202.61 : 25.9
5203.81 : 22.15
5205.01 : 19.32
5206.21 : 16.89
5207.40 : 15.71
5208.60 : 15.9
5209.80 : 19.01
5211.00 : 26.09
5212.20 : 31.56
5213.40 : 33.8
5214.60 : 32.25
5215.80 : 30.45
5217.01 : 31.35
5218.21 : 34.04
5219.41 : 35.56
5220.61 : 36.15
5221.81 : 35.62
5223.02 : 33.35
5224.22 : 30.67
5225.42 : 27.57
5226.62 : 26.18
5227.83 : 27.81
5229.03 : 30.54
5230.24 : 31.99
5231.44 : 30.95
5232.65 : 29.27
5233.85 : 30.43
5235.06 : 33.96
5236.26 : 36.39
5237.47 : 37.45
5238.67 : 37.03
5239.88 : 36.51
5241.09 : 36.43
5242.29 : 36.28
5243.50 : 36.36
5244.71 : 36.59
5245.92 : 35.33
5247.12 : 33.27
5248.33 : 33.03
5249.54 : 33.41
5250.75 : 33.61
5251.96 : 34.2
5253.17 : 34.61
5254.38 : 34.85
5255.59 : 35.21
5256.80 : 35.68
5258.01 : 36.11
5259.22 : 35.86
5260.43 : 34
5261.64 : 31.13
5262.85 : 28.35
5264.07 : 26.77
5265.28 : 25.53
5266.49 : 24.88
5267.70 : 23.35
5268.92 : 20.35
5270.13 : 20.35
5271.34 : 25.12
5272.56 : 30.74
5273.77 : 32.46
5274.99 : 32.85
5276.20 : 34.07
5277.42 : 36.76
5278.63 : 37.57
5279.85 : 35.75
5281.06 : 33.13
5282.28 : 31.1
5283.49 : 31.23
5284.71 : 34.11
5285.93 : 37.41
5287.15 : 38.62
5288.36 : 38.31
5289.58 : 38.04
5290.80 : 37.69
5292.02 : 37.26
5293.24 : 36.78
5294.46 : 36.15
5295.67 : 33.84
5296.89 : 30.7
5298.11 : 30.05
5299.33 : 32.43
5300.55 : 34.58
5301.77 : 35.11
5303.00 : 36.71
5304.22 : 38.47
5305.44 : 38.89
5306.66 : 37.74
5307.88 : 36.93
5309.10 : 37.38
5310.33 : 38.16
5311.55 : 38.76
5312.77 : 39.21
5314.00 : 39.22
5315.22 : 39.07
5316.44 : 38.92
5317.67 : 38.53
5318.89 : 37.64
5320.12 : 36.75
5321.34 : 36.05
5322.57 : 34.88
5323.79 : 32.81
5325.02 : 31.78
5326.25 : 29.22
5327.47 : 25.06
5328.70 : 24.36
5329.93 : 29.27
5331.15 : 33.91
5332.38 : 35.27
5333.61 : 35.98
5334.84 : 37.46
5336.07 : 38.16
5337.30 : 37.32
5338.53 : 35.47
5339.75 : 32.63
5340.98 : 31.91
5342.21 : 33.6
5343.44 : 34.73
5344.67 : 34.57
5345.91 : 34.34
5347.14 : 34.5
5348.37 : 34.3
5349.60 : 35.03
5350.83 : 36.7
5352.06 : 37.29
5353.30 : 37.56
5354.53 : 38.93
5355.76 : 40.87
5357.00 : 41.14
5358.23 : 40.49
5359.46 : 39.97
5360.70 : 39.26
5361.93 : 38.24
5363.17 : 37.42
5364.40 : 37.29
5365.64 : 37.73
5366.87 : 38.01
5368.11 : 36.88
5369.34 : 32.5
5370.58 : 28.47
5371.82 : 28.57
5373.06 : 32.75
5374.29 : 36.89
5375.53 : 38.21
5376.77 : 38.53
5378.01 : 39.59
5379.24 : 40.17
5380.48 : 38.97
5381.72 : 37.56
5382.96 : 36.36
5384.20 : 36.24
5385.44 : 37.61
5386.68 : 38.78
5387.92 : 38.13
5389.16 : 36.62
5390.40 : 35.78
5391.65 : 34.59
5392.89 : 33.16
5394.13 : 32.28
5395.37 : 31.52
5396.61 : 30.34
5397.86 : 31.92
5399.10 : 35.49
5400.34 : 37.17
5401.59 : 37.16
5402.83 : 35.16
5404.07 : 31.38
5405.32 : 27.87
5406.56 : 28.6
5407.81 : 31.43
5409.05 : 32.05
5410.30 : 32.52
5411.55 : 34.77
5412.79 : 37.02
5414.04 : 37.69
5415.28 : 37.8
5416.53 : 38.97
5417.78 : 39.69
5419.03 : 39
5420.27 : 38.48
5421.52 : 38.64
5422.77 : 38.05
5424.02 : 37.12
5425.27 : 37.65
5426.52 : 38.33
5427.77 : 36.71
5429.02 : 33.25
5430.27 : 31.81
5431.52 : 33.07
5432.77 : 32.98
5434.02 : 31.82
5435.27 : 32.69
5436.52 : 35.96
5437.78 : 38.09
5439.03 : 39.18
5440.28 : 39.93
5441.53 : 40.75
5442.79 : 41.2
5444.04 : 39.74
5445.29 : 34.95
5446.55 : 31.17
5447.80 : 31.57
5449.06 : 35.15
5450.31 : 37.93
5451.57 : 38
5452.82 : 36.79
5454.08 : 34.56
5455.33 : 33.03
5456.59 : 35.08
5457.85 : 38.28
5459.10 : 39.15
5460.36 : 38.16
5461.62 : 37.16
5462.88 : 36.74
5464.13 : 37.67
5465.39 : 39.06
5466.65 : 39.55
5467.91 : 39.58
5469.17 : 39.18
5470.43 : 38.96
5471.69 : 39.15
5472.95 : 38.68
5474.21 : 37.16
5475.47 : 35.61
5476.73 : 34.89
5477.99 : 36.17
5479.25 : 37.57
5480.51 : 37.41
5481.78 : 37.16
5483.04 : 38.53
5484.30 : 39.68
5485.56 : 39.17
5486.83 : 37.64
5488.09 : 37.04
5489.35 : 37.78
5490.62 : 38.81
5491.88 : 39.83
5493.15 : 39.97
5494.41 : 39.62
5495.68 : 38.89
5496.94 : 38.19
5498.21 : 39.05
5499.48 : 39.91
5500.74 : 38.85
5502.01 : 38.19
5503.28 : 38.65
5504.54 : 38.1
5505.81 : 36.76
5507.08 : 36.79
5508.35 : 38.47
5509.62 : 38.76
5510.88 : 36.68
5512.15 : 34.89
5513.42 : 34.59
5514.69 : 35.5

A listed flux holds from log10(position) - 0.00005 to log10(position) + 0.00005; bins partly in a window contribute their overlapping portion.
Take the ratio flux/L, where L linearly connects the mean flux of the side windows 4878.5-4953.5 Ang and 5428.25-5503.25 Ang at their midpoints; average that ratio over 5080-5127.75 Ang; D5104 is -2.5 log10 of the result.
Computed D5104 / 0.28 mag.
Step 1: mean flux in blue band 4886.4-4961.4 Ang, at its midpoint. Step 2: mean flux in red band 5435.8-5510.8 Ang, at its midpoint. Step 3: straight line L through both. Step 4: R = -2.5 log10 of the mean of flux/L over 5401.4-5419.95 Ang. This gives 0.07 mag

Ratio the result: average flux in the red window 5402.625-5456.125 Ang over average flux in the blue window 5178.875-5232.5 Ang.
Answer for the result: 1.4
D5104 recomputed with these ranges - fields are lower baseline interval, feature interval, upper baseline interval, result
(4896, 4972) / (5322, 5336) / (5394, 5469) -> 0.094 mag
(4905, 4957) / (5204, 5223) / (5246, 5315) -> 0.203 mag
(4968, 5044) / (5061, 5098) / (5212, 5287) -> 0.116 mag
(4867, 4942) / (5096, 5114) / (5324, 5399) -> 0.289 mag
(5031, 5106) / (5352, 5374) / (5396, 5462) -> -0.086 mag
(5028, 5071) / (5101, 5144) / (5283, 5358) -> 0.176 mag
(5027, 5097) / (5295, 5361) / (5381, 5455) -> -0.069 mag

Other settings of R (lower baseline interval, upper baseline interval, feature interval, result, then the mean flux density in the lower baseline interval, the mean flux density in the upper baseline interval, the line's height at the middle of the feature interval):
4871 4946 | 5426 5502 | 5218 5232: 0.094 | 30.9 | 37.2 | 34.5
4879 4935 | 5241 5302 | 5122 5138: 0.300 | 31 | 33.1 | 32.2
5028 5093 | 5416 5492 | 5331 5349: -0.024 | 27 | 37.1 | 34.2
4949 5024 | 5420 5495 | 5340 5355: 0.002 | 29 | 37.1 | 35.2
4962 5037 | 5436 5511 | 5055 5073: 0.100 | 28.7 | 37.8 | 29.9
